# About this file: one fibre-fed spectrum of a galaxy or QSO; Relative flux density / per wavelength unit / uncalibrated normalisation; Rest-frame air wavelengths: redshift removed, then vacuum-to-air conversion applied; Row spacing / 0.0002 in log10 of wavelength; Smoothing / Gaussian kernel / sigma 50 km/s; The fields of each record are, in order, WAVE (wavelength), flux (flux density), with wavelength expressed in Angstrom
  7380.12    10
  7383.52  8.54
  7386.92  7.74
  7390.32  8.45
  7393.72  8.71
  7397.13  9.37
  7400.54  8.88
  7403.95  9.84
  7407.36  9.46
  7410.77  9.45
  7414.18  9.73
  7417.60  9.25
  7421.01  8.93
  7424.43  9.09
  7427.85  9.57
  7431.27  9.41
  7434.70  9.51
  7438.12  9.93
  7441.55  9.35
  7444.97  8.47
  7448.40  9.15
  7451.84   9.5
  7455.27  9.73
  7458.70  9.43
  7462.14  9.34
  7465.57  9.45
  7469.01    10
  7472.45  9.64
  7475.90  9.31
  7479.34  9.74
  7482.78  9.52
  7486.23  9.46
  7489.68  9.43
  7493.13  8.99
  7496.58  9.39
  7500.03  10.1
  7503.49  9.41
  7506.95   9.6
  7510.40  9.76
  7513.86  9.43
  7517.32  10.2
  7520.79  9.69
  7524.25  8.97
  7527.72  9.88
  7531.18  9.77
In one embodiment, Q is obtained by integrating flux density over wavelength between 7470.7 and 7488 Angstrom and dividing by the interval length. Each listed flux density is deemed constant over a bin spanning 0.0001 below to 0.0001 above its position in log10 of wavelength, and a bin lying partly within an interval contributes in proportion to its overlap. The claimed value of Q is 9.53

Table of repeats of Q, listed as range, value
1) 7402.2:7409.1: 9.65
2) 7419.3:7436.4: 9.3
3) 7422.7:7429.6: 9.33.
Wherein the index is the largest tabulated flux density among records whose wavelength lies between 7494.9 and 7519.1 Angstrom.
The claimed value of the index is 10.2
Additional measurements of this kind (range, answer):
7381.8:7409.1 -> 9.84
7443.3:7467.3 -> 9.73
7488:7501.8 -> 10.1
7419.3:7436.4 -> 9.57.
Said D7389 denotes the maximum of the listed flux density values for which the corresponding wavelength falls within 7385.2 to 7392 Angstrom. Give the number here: 8.45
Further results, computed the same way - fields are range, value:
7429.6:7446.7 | 9.93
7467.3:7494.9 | 10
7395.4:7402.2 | 9.37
